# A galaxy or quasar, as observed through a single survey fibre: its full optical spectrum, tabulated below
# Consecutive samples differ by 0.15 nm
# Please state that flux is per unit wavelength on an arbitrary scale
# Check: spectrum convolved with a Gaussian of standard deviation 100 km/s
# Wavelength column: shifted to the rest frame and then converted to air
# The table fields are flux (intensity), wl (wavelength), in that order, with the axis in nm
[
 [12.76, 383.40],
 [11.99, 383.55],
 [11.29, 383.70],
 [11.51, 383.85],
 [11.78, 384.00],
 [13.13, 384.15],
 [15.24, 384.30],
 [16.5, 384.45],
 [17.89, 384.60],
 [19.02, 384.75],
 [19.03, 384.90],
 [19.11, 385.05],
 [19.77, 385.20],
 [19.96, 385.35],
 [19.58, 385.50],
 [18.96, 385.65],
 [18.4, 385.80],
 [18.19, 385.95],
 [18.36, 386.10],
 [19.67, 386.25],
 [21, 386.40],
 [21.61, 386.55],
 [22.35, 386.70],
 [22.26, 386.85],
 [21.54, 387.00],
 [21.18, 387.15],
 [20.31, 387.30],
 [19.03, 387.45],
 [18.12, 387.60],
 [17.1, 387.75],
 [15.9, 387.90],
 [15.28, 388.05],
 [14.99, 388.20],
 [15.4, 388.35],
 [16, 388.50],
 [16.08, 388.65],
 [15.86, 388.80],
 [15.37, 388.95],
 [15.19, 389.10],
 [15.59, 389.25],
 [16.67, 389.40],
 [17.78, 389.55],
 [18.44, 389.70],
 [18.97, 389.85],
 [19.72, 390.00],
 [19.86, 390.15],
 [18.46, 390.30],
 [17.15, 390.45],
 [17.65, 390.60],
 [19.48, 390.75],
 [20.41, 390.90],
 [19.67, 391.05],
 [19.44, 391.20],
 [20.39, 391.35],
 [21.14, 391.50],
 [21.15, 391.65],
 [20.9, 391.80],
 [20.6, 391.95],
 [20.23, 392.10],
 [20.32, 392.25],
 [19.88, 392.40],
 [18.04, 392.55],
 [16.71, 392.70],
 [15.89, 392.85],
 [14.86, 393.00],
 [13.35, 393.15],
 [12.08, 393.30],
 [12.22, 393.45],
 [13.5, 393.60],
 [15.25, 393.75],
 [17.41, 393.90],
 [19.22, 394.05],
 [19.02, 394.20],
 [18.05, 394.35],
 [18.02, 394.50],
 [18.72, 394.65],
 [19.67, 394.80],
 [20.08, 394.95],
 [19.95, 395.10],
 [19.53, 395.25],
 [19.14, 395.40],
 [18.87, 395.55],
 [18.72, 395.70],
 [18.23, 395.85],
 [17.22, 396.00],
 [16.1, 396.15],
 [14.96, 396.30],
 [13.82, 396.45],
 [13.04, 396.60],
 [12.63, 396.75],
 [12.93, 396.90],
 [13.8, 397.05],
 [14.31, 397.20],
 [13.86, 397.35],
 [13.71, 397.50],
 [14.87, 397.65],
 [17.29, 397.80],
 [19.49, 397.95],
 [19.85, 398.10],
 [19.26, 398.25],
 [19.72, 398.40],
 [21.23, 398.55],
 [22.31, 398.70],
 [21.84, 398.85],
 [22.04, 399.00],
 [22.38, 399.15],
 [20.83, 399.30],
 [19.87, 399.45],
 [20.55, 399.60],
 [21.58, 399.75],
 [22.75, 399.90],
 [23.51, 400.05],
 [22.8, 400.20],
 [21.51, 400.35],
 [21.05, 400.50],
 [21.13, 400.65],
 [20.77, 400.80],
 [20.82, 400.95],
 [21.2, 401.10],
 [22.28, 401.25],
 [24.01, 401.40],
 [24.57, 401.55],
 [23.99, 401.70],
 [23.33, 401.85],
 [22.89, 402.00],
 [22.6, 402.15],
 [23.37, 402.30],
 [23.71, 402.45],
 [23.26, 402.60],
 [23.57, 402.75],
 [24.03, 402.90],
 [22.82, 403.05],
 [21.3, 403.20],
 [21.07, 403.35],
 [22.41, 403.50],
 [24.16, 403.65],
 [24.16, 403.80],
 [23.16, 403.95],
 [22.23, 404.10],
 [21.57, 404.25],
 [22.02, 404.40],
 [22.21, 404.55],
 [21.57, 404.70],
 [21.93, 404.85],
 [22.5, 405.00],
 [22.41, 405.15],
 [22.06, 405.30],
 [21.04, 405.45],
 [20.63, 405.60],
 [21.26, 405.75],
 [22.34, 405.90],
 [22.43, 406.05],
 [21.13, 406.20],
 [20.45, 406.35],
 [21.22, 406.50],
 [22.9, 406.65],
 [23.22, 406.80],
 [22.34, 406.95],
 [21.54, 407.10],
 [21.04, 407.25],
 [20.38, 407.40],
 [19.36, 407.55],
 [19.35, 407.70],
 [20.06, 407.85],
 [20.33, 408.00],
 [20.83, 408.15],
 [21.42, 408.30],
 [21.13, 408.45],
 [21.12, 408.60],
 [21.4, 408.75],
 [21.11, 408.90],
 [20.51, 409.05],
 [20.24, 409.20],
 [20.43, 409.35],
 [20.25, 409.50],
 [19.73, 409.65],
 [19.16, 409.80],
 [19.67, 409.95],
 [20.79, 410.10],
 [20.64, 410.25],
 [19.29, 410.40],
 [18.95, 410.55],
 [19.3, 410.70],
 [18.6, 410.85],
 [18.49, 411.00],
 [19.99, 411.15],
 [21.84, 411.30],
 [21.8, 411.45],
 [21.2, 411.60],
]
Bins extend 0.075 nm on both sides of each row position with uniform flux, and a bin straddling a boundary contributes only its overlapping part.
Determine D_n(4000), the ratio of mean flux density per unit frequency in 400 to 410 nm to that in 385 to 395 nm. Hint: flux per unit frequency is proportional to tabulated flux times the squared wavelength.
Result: 1.29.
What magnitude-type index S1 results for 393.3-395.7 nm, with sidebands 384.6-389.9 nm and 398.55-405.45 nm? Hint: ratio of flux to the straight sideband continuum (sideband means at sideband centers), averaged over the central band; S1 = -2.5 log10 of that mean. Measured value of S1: 0.147 mag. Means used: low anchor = 18.3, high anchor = 22.3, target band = 17.8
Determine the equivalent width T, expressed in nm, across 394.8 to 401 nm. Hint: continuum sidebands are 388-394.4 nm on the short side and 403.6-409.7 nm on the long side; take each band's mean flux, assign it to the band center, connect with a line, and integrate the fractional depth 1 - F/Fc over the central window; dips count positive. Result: 0.166 nm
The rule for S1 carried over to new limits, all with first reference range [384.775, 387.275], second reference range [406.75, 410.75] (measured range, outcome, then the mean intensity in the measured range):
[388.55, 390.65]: 0.16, 17.3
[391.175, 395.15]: 0.13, 18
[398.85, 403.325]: -0.10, 22.3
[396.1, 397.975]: 0.36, 14.5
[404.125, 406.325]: -0.07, 21.8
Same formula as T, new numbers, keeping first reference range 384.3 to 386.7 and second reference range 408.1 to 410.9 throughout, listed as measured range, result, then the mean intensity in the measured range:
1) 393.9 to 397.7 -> 0.55 nm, 16.8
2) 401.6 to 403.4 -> -0.28 nm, 23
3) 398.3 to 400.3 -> -0.19 nm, 21.6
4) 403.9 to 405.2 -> -0.14 nm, 22.2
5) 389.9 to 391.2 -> 0.02 nm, 19.1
